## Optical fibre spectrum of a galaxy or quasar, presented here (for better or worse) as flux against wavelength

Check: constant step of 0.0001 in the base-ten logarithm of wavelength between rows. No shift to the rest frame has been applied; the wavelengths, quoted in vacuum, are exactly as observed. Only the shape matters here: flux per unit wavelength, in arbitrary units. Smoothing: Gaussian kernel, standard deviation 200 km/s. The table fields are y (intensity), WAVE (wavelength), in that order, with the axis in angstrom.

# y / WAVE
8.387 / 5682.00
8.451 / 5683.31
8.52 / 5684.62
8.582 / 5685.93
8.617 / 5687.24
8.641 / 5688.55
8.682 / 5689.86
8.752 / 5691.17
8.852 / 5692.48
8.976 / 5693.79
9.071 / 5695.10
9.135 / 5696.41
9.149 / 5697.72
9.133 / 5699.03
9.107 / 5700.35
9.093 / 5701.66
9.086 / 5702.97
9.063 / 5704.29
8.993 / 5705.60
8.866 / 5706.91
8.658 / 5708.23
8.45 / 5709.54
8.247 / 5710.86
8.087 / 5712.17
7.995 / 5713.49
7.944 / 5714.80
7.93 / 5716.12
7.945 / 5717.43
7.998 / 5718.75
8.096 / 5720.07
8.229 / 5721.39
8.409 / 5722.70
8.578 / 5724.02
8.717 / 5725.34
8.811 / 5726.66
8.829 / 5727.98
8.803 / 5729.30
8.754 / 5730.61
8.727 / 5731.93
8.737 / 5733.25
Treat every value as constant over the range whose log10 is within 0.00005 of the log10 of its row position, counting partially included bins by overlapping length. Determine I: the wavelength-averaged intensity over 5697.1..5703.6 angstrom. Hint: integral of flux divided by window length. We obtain 9.11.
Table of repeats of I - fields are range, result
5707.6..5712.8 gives 8.37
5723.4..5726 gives 8.64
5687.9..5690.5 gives 8.66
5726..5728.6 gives 8.81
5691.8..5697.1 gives 9.02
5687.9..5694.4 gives 8.78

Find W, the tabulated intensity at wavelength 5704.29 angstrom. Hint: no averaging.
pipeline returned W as 9.063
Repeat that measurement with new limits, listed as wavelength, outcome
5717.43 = 7.945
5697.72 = 9.149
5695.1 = 9.071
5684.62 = 8.52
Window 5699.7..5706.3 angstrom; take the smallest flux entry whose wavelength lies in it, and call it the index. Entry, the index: 8.993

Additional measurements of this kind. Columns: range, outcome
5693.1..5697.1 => 8.976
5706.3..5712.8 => 8.087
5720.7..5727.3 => 8.229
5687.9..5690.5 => 8.641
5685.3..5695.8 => 8.582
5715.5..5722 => 7.93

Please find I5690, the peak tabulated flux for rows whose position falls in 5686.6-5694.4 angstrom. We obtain 8.976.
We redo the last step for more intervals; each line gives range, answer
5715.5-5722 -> 8.229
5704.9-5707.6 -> 8.993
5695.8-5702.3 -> 9.149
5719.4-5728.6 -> 8.829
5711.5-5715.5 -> 8.087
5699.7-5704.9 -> 9.107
